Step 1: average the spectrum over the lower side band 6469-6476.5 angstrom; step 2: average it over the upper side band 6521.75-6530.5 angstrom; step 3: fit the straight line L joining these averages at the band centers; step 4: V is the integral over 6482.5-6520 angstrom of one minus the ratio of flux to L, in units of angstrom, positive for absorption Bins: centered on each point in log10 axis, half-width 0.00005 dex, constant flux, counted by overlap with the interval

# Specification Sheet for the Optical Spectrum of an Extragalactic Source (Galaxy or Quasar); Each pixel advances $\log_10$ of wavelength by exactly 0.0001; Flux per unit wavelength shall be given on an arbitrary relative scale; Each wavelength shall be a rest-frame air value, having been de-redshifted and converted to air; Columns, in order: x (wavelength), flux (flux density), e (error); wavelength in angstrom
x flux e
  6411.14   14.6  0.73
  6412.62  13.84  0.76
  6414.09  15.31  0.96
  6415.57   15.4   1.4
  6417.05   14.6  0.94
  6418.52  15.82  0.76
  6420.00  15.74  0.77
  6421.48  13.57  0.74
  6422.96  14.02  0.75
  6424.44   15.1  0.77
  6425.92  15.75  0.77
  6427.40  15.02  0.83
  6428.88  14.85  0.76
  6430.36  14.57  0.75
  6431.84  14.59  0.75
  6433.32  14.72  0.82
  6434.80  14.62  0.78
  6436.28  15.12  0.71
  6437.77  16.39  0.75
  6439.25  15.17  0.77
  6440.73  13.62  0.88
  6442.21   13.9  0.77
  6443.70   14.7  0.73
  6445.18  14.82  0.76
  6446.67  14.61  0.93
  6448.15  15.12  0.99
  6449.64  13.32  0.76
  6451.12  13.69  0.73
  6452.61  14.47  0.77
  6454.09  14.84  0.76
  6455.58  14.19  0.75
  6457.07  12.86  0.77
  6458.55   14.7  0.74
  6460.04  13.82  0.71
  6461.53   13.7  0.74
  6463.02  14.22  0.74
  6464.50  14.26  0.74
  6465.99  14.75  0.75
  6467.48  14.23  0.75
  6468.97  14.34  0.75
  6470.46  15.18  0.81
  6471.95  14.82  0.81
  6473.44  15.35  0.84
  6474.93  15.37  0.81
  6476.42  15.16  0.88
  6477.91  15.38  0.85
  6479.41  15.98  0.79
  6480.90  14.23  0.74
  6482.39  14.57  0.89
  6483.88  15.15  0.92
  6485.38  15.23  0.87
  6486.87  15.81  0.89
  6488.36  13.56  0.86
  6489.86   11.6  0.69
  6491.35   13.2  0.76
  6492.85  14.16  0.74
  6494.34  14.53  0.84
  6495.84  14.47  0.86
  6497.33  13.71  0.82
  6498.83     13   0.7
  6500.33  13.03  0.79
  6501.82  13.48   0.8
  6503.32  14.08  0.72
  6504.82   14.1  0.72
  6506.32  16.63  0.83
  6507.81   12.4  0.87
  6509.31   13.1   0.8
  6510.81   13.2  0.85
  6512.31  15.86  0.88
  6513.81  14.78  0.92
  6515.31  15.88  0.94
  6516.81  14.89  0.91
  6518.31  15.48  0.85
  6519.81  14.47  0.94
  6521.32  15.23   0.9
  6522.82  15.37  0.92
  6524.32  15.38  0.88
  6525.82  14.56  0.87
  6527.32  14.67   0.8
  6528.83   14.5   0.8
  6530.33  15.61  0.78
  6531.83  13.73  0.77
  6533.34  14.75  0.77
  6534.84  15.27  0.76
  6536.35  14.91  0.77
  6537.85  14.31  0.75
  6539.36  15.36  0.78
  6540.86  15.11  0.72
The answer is 2.0 angstrom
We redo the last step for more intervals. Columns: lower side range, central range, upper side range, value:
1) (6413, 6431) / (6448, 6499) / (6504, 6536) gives 1.6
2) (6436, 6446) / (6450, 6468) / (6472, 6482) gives 1.0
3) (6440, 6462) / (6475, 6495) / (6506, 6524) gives -0.1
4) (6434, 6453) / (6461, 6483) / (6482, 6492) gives -0.7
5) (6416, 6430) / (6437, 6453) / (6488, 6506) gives 0.0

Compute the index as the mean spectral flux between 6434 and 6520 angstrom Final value 14.4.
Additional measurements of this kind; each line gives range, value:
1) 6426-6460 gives 14.5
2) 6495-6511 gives 13.8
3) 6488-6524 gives 14.2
